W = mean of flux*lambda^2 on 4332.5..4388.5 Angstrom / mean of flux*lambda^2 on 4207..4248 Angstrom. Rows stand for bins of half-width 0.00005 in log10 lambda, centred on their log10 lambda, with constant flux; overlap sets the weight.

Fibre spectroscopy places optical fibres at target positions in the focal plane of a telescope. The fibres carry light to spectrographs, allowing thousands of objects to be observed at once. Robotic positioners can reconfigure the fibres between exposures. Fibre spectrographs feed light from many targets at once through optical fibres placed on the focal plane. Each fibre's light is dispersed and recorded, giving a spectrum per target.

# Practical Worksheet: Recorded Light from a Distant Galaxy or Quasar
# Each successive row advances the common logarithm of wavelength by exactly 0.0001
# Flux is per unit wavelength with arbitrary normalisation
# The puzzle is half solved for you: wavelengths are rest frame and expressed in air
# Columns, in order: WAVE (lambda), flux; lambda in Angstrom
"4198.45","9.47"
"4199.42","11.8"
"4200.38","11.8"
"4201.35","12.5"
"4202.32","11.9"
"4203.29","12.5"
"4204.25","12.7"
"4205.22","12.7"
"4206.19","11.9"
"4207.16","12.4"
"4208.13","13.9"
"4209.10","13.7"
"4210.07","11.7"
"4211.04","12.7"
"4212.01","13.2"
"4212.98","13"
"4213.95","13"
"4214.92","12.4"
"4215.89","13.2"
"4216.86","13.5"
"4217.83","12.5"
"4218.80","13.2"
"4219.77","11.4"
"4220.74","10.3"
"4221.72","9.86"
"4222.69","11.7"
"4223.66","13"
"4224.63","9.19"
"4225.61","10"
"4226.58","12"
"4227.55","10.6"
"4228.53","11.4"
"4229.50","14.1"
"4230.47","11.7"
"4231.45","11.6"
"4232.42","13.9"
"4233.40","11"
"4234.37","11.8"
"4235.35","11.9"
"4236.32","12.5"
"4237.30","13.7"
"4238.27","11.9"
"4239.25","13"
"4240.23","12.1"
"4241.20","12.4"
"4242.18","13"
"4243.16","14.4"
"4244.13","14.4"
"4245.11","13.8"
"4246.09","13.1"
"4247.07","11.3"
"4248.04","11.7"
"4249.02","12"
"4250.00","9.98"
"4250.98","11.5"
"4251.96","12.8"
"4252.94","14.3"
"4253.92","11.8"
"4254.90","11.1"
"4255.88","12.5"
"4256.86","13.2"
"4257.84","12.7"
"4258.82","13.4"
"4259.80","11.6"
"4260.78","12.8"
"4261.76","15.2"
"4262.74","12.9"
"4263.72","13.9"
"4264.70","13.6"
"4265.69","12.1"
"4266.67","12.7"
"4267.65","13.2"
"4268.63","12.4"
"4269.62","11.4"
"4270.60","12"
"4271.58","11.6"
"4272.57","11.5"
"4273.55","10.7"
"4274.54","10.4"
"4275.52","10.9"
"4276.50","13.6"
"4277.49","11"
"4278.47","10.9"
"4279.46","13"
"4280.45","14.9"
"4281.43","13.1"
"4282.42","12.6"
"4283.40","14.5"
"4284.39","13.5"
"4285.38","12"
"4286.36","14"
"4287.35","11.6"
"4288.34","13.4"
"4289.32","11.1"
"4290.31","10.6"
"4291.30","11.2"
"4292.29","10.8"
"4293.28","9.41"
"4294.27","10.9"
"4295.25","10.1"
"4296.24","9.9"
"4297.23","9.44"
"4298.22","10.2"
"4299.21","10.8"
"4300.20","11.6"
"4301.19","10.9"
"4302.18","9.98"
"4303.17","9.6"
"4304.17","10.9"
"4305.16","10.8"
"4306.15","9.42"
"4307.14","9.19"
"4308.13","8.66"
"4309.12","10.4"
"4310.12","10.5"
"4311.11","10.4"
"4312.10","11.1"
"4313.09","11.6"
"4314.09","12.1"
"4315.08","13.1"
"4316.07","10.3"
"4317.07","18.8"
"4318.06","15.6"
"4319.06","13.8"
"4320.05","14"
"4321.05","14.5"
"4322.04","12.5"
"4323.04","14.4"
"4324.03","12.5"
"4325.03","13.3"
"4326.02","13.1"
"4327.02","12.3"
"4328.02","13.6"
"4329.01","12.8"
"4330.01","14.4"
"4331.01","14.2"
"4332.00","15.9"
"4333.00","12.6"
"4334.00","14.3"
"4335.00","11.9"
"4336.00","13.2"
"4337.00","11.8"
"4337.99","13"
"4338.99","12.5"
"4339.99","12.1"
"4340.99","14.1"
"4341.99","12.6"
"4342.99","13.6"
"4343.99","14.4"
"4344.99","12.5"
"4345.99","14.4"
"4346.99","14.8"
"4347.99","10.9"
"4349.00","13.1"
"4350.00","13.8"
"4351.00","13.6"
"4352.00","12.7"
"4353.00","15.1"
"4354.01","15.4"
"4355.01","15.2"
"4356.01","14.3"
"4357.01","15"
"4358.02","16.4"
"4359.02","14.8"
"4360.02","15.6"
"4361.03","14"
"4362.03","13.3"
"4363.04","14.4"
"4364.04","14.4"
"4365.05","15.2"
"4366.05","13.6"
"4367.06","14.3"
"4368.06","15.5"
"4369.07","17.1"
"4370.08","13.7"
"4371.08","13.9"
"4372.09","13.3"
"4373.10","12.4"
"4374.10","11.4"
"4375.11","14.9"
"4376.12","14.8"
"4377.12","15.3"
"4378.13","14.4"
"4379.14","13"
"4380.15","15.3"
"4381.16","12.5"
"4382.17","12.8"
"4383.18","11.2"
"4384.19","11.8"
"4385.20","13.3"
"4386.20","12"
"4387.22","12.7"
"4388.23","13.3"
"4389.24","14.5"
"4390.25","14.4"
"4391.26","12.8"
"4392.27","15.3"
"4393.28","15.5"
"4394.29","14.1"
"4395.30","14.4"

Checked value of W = 1.18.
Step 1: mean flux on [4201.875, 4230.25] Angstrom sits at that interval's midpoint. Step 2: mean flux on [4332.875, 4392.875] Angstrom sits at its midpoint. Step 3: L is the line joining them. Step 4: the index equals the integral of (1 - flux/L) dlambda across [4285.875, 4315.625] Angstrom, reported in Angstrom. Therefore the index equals 5.2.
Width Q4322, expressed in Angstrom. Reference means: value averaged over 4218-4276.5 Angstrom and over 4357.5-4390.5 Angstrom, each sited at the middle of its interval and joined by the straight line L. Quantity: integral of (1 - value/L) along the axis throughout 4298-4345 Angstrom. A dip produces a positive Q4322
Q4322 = 2.8 Angstrom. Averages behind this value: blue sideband 12.2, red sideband 13.9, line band 12.4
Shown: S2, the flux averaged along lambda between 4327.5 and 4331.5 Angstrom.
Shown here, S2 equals 13.7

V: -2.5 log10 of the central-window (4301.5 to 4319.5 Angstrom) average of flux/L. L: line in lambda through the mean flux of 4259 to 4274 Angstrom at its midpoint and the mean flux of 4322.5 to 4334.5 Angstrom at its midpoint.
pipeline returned 0.16 mag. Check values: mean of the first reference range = 12.5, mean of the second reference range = 13.6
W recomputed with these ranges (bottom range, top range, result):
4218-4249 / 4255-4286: 1.05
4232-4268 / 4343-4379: 1.18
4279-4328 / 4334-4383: 1.20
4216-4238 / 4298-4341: 1.08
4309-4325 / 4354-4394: 1.12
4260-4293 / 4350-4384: 1.20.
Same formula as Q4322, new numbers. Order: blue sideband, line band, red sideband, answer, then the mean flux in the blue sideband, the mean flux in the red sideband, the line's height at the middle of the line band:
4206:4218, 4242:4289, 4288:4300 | -4.78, 12.9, 10.6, 11.4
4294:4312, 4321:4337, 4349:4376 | -1.83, 10.2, 14.3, 12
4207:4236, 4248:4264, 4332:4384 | 0.00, 12.1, 13.8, 12.6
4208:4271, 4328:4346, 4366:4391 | -0.07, 12.4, 13.6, 13.3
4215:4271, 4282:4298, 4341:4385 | 1.78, 12.4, 14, 13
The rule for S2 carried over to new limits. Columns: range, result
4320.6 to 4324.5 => 13.5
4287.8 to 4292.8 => 11.4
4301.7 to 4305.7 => 10.3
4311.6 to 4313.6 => 11.3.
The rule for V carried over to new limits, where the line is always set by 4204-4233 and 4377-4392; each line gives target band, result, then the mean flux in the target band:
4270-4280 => 0.09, 11.6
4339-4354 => -0.03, 13.4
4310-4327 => -0.02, 13.1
